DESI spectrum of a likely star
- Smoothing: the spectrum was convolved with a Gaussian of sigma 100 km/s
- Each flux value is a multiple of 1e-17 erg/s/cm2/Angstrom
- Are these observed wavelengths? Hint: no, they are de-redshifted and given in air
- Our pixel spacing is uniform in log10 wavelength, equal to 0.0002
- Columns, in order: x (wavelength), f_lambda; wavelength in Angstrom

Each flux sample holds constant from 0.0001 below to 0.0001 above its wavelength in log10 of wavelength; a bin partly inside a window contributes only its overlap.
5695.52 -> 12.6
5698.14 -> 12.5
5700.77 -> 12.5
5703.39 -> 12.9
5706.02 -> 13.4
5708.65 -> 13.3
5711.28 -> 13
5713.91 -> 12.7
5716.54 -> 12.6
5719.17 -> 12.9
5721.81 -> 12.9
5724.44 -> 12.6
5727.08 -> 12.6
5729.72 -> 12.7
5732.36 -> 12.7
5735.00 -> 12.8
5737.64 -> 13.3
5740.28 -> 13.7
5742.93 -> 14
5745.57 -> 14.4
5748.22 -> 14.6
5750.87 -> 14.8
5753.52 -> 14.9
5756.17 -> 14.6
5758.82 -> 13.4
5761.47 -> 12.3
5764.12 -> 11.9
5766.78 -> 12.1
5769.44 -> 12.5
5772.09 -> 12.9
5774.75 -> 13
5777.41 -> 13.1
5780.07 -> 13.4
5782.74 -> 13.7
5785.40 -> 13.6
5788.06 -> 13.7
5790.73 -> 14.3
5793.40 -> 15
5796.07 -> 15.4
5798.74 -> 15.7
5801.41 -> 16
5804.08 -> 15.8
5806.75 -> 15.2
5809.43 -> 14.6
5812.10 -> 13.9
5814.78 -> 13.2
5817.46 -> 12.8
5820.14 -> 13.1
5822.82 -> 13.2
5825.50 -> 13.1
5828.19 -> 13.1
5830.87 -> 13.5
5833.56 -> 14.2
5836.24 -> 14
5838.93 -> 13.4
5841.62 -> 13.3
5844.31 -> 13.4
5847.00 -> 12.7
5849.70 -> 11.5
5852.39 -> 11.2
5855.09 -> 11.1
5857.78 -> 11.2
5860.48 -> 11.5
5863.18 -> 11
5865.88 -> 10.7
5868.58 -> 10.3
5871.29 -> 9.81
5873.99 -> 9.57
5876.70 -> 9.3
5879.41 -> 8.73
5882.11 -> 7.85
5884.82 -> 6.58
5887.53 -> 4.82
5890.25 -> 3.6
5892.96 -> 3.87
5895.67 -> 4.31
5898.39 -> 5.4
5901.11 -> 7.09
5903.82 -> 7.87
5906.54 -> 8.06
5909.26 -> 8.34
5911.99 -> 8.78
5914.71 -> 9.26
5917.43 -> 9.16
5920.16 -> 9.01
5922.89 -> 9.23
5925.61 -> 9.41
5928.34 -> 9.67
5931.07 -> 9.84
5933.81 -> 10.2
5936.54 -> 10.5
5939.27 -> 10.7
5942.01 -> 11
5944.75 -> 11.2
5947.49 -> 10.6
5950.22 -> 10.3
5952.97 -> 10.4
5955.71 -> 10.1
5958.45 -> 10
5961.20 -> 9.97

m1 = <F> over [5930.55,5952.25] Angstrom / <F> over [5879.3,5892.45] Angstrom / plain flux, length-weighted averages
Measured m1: 1.78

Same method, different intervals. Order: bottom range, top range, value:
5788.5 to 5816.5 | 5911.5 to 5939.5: 0.65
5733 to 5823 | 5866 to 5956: 0.62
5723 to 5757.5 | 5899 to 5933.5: 0.64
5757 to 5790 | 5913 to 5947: 0.76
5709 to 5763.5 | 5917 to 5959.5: 0.76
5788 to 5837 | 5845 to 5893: 0.66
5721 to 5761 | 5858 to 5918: 0.59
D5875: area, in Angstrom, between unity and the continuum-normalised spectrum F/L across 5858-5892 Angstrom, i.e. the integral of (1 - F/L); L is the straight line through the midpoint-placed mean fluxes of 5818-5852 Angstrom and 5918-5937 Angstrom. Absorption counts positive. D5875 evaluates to 8.8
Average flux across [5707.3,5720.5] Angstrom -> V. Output 12.9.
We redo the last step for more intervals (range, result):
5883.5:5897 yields 4.63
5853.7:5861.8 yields 11.3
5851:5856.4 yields 11.2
